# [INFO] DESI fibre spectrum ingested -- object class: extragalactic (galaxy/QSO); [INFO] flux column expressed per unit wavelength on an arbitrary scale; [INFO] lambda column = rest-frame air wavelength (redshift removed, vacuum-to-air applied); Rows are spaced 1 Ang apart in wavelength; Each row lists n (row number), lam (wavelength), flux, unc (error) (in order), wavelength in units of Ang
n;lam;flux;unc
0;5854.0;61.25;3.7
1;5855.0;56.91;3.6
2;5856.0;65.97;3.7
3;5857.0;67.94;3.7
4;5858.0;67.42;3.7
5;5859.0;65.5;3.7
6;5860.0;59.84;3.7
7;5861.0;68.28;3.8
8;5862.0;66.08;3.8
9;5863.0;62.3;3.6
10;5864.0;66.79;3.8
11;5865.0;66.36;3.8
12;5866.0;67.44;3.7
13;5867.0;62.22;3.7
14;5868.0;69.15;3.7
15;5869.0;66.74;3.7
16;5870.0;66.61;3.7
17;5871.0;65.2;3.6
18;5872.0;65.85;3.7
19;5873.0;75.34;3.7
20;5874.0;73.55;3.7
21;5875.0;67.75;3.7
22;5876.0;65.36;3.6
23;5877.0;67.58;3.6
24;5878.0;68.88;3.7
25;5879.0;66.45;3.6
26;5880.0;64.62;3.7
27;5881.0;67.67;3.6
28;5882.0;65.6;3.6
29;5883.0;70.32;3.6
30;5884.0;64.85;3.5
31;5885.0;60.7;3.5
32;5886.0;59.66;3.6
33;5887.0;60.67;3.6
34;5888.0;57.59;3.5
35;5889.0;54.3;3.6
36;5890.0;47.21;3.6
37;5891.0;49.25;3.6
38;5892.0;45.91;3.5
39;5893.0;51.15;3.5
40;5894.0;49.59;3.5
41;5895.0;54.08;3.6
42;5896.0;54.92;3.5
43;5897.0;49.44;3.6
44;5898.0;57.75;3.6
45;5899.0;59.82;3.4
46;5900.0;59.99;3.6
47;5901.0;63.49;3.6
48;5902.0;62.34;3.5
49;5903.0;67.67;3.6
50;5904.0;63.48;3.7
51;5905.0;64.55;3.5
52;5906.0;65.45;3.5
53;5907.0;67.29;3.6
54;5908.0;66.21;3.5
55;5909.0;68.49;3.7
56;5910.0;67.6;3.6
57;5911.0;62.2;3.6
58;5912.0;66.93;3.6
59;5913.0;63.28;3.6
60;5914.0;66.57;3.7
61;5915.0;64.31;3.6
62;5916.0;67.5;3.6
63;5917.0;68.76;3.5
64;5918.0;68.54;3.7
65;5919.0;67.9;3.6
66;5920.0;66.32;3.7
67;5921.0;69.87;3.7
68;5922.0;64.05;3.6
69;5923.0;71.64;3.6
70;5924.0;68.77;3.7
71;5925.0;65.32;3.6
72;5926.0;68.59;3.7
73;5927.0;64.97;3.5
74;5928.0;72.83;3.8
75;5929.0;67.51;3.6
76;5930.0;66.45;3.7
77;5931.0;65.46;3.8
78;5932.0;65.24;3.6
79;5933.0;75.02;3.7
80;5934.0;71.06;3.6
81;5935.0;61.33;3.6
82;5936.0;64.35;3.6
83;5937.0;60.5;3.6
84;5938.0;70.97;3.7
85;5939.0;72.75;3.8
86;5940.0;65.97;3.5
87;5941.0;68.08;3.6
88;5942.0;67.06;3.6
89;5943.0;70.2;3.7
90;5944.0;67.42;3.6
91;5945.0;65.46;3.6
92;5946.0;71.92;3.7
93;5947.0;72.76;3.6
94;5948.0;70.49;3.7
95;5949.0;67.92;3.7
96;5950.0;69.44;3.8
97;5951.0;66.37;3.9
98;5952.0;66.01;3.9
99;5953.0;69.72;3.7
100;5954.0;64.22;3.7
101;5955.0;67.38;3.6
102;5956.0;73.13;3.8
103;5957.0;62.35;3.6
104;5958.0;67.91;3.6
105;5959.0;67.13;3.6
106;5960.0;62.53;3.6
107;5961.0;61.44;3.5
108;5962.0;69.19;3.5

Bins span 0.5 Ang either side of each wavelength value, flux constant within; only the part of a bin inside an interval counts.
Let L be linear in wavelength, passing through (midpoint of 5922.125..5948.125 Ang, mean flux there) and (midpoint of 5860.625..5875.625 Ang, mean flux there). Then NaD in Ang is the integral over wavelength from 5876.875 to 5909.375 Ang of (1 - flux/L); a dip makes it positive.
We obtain 3.5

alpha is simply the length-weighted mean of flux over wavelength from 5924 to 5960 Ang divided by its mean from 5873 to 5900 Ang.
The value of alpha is 1.1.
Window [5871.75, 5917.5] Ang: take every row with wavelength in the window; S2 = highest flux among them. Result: 75.34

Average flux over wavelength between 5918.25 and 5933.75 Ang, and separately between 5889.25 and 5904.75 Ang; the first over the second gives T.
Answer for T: 1.2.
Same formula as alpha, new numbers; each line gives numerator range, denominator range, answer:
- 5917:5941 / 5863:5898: 1.09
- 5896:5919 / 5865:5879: 0.95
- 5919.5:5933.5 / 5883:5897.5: 1.24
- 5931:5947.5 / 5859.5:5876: 1.02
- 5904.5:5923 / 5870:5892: 1.05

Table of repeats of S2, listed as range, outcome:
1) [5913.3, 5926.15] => 71.64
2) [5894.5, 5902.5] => 63.49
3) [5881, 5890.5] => 70.32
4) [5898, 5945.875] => 75.02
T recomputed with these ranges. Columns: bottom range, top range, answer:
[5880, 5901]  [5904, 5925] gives 1.16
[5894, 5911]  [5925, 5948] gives 1.10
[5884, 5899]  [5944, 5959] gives 1.26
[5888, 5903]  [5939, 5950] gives 1.26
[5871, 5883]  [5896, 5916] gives 0.93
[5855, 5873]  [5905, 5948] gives 1.02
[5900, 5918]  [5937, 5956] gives 1.04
